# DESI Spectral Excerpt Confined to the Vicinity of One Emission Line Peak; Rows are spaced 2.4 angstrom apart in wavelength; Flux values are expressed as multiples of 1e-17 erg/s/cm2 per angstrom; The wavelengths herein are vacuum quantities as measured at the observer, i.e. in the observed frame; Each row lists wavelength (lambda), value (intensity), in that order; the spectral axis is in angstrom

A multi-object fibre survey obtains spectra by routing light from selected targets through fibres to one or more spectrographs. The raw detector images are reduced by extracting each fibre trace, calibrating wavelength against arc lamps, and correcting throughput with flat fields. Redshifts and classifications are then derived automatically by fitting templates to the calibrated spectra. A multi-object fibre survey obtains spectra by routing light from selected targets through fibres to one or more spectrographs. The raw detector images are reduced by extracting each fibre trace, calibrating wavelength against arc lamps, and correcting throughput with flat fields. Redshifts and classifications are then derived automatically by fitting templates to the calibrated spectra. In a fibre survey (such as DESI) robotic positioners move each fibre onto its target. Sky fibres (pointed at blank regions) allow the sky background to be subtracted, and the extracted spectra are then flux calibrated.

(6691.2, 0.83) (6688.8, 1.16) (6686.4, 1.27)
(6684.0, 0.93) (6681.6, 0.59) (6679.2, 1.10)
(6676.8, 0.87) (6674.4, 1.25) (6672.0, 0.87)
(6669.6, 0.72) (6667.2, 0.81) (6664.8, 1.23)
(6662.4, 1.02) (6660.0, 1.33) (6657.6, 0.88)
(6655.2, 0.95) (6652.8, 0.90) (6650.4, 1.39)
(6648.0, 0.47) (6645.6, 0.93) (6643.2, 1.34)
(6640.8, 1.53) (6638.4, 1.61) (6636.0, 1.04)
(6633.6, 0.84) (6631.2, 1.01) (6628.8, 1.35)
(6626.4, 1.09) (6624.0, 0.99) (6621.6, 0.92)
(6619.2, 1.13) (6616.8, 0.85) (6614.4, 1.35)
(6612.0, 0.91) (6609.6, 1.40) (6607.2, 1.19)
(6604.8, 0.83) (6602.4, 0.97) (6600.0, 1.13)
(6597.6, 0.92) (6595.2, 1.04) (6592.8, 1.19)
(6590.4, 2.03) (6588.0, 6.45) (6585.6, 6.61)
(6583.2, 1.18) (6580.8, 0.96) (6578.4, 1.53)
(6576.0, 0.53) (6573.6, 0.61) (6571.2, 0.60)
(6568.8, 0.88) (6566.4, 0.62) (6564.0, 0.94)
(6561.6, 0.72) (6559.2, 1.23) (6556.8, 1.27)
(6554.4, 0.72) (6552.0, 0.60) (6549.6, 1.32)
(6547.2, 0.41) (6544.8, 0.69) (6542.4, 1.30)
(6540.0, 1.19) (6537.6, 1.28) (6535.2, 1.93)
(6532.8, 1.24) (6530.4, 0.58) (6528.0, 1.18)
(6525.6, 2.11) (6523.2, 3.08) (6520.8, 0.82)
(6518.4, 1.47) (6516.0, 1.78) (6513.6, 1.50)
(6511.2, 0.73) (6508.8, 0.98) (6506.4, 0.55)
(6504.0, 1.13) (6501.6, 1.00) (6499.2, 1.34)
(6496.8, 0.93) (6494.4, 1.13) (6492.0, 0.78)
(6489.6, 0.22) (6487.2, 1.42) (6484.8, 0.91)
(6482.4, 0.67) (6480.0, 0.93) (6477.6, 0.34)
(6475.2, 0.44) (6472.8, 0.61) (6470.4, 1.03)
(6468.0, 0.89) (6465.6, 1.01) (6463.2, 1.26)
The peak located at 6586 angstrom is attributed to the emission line [O III] 5007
